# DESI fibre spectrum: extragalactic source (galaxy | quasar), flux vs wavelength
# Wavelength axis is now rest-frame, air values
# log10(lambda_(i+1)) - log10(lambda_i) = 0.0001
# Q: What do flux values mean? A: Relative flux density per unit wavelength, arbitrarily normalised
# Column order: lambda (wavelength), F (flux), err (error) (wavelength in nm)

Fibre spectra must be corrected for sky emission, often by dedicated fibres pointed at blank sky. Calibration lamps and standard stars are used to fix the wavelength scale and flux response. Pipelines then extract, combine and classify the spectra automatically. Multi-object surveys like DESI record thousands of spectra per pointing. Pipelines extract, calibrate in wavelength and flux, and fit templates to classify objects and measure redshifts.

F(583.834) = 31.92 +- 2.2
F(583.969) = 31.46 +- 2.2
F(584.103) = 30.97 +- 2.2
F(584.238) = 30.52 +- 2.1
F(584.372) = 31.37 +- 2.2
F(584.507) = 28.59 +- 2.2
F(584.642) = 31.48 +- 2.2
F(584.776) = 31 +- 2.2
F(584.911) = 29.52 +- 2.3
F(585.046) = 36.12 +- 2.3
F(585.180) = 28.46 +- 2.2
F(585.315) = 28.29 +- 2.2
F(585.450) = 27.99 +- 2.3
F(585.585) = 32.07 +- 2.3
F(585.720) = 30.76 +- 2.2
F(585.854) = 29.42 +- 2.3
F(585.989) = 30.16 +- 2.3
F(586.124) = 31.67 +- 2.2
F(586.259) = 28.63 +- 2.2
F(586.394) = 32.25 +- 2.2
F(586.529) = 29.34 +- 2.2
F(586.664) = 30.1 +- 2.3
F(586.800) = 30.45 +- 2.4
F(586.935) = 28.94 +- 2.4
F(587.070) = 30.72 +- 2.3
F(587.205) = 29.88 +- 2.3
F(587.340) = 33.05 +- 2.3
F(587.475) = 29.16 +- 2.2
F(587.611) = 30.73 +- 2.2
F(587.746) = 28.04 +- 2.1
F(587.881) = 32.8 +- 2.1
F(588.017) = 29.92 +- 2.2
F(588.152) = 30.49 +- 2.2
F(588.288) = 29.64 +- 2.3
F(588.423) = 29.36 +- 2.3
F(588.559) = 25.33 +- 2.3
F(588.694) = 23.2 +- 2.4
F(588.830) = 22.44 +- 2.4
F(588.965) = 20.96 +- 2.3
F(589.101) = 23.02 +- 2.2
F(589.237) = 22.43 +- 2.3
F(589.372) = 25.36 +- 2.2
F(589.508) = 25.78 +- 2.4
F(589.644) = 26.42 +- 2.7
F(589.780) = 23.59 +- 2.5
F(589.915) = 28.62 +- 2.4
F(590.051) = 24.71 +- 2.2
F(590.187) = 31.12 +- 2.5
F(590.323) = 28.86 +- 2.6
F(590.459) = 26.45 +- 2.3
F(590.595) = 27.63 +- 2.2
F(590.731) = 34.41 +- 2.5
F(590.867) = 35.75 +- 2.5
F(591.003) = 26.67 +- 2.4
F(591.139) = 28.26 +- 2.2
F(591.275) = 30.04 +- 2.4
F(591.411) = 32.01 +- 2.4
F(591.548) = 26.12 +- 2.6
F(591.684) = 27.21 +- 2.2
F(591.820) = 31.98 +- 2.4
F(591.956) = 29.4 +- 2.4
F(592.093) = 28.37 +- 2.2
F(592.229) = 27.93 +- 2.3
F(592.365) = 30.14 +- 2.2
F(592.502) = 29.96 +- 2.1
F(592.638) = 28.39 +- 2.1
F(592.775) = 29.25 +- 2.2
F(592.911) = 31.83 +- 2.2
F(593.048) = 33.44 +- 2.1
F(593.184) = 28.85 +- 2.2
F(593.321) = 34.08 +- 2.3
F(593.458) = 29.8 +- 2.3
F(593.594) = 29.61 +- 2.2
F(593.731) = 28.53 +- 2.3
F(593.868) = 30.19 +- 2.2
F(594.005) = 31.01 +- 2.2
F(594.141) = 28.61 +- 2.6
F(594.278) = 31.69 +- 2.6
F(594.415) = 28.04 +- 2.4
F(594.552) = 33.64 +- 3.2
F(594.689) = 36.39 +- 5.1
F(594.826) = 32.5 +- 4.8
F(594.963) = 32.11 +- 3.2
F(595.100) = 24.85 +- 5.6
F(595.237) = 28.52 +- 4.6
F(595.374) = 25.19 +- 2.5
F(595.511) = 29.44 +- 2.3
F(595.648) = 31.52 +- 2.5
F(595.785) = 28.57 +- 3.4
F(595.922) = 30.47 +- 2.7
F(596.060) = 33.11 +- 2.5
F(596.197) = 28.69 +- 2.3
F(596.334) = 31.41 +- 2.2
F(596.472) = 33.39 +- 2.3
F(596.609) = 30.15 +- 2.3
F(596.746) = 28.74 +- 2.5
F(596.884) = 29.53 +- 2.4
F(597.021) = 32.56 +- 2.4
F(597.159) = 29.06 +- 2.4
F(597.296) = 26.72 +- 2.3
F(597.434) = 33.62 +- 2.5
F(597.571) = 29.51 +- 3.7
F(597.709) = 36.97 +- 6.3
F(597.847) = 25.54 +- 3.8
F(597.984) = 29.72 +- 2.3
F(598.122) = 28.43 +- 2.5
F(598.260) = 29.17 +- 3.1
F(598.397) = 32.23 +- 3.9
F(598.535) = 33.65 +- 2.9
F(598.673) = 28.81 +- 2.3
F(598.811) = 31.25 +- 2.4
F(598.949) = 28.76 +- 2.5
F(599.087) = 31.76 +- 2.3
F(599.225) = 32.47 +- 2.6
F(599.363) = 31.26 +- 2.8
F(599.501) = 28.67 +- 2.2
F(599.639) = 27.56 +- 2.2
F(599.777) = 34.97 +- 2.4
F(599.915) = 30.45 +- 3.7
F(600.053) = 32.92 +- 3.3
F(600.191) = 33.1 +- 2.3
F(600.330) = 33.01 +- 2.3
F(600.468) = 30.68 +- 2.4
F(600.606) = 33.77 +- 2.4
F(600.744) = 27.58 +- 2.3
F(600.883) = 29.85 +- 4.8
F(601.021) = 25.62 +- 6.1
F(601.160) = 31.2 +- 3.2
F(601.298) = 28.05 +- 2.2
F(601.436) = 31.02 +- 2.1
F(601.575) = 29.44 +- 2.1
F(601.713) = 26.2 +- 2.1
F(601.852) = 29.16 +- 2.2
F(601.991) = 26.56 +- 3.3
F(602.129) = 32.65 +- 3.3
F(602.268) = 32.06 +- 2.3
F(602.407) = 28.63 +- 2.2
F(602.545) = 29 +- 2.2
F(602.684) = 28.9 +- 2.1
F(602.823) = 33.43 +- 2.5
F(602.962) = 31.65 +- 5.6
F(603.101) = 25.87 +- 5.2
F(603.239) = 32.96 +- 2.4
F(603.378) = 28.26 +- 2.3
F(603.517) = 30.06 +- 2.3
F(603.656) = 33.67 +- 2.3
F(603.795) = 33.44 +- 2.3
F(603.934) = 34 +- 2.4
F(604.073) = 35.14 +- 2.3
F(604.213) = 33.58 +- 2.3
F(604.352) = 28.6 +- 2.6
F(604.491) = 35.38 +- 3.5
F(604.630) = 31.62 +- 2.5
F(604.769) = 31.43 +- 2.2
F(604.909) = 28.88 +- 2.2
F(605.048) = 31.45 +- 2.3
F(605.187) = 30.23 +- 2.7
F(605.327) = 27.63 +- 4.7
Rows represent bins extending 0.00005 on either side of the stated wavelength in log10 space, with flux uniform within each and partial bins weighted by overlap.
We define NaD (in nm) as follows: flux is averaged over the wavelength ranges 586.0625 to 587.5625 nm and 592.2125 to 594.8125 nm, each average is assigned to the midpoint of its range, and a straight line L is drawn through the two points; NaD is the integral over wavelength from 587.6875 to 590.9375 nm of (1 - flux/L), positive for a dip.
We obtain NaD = 0.34 nm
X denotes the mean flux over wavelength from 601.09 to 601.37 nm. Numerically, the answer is 29.7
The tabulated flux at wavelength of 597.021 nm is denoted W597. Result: 32.56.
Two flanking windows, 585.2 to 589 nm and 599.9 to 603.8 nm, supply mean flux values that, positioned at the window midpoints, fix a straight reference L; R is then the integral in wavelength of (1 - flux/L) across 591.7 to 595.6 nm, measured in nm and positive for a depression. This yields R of -0.06 nm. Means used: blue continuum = 29.2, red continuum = 30.3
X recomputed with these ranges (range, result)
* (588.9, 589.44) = 22.9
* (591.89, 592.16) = 28.8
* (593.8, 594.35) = 30.4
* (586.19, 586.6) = 30.1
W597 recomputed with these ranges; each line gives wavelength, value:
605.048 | 31.45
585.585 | 32.07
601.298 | 28.05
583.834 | 31.92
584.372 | 31.37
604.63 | 31.62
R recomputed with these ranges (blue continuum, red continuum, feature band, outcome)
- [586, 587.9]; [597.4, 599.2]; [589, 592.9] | 0.29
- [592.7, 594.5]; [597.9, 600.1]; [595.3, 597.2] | 0.03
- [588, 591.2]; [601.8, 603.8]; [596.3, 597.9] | -0.09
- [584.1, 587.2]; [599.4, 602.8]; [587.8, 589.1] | 0.15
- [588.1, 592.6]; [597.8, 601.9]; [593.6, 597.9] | -0.18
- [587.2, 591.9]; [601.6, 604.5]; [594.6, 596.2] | -0.05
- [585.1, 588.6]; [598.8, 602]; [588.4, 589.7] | 0.25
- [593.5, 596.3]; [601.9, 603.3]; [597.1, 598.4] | 0.01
